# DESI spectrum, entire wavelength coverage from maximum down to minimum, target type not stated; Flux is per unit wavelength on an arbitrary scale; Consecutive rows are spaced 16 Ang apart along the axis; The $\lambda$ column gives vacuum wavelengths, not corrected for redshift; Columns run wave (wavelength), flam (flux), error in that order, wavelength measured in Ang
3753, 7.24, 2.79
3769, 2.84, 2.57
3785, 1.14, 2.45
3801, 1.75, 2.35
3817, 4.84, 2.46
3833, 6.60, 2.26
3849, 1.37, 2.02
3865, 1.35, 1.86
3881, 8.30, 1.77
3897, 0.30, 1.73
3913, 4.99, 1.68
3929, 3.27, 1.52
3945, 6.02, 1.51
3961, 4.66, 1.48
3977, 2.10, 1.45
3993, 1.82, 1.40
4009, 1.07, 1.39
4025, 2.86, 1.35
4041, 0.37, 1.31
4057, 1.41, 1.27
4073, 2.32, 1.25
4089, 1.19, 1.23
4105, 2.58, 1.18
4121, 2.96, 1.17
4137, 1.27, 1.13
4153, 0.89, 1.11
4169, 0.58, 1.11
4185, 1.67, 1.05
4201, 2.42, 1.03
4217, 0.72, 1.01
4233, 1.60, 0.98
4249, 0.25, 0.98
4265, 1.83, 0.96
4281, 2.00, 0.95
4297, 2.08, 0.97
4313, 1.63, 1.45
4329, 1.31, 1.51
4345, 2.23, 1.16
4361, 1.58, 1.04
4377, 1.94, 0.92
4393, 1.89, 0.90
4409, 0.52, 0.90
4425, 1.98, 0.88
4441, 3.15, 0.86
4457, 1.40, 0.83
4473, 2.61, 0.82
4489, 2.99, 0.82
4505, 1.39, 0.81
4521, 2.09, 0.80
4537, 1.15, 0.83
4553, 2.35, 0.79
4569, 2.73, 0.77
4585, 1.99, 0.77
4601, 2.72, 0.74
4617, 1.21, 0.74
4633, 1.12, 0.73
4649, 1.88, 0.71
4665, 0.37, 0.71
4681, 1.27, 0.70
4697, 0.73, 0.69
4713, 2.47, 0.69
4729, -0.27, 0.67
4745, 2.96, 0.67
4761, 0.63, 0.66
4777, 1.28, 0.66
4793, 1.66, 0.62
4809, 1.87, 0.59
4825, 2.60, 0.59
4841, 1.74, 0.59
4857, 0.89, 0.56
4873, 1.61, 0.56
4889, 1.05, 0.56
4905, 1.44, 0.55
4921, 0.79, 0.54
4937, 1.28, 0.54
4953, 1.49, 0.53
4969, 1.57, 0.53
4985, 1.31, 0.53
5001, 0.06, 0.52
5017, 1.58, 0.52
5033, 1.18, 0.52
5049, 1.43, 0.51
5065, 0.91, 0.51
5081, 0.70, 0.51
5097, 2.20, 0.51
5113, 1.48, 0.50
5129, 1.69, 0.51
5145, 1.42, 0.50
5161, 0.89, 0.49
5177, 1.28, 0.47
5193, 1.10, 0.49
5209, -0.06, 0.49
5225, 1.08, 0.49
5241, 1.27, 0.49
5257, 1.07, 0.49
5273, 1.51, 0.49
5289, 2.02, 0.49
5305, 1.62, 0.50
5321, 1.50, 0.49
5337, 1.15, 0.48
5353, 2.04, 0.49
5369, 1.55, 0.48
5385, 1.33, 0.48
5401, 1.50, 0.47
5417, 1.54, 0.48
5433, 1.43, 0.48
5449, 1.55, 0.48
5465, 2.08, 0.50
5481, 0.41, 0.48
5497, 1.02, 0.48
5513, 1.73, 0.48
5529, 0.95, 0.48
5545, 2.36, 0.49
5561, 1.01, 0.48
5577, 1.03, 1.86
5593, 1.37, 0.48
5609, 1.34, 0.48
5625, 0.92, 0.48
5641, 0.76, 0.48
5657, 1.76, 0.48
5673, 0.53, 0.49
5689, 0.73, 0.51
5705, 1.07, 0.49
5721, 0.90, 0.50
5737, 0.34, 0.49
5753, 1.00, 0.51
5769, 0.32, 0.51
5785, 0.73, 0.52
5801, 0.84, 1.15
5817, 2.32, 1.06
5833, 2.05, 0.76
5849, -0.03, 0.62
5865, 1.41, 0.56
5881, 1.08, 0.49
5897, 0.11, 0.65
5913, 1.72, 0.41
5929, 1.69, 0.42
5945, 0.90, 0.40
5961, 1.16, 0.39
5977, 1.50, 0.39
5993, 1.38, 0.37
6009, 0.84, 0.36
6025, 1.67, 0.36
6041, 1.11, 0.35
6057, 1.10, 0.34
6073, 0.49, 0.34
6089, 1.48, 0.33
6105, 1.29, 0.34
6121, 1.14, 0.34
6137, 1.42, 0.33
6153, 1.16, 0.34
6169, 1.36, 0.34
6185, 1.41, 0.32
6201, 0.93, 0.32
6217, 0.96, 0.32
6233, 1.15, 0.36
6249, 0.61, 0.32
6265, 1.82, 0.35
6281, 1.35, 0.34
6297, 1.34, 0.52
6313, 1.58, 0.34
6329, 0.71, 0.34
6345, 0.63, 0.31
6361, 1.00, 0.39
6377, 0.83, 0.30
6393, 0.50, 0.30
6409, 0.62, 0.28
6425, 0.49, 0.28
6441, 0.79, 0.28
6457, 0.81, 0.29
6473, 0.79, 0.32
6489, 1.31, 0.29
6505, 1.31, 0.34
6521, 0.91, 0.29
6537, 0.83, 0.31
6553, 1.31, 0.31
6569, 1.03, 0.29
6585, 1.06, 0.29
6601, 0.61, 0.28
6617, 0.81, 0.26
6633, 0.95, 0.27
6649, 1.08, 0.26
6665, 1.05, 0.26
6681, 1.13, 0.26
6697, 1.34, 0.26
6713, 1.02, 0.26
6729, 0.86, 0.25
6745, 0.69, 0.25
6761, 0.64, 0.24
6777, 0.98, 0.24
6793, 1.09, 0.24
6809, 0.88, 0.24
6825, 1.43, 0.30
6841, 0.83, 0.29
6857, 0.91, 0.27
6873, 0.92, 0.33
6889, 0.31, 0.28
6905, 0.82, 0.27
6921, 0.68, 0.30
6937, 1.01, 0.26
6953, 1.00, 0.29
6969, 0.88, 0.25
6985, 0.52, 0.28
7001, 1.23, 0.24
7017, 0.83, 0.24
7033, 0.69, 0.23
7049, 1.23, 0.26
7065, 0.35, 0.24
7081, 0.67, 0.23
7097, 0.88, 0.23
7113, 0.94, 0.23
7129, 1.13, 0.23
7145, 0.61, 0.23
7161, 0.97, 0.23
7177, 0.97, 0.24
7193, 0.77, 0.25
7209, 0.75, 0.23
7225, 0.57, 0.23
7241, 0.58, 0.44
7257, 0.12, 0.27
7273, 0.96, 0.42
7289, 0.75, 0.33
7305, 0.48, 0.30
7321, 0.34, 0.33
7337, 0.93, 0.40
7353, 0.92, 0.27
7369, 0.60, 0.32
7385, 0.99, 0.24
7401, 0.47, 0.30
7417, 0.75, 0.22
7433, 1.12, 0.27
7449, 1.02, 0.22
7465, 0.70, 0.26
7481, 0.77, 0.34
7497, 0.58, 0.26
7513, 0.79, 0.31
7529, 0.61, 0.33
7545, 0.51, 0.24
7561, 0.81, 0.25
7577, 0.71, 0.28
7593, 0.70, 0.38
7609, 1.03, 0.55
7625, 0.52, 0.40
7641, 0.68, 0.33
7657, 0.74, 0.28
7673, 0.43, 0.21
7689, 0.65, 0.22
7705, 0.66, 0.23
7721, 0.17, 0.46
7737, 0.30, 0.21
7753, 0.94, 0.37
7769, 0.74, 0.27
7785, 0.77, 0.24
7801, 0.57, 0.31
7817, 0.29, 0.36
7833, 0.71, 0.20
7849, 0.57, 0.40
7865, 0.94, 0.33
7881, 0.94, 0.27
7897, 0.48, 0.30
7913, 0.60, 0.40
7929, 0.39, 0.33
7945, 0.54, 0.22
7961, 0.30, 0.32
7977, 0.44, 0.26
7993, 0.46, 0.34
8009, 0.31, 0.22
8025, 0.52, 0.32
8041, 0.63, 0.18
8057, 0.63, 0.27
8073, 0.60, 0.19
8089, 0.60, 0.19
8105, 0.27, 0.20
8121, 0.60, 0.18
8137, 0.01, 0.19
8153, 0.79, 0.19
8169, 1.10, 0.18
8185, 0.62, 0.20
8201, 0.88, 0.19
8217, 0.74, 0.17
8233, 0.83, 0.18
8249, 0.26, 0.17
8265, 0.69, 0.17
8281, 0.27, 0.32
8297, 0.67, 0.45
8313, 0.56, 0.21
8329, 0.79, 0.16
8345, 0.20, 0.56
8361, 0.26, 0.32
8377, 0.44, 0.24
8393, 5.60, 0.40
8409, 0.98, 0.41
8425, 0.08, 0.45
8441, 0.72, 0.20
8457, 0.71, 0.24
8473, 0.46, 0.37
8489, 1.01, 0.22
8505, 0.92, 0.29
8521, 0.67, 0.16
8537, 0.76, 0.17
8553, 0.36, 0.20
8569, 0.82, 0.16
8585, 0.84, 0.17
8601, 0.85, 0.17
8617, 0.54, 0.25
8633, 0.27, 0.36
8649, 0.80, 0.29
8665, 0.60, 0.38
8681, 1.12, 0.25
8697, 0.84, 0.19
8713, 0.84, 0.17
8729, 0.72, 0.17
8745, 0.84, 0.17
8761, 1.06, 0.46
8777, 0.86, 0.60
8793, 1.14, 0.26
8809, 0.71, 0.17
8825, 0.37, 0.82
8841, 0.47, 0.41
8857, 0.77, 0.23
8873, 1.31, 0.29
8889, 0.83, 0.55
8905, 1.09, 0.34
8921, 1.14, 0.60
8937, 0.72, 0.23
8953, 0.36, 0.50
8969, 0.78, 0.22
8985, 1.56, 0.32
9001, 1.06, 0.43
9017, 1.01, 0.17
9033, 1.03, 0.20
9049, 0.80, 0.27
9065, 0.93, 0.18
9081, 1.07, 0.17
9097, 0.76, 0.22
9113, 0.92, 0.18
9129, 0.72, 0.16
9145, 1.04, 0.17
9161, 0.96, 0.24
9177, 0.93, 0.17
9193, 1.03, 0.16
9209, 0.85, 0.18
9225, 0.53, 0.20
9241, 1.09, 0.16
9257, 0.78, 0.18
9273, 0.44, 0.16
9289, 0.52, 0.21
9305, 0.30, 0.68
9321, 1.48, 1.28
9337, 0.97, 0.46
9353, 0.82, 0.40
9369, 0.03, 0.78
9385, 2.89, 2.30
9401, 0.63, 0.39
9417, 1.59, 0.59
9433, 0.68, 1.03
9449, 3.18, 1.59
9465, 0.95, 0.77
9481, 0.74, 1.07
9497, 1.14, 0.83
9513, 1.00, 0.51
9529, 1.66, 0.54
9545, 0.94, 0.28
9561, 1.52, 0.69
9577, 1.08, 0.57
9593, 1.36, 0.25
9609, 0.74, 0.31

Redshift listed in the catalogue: 1.25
